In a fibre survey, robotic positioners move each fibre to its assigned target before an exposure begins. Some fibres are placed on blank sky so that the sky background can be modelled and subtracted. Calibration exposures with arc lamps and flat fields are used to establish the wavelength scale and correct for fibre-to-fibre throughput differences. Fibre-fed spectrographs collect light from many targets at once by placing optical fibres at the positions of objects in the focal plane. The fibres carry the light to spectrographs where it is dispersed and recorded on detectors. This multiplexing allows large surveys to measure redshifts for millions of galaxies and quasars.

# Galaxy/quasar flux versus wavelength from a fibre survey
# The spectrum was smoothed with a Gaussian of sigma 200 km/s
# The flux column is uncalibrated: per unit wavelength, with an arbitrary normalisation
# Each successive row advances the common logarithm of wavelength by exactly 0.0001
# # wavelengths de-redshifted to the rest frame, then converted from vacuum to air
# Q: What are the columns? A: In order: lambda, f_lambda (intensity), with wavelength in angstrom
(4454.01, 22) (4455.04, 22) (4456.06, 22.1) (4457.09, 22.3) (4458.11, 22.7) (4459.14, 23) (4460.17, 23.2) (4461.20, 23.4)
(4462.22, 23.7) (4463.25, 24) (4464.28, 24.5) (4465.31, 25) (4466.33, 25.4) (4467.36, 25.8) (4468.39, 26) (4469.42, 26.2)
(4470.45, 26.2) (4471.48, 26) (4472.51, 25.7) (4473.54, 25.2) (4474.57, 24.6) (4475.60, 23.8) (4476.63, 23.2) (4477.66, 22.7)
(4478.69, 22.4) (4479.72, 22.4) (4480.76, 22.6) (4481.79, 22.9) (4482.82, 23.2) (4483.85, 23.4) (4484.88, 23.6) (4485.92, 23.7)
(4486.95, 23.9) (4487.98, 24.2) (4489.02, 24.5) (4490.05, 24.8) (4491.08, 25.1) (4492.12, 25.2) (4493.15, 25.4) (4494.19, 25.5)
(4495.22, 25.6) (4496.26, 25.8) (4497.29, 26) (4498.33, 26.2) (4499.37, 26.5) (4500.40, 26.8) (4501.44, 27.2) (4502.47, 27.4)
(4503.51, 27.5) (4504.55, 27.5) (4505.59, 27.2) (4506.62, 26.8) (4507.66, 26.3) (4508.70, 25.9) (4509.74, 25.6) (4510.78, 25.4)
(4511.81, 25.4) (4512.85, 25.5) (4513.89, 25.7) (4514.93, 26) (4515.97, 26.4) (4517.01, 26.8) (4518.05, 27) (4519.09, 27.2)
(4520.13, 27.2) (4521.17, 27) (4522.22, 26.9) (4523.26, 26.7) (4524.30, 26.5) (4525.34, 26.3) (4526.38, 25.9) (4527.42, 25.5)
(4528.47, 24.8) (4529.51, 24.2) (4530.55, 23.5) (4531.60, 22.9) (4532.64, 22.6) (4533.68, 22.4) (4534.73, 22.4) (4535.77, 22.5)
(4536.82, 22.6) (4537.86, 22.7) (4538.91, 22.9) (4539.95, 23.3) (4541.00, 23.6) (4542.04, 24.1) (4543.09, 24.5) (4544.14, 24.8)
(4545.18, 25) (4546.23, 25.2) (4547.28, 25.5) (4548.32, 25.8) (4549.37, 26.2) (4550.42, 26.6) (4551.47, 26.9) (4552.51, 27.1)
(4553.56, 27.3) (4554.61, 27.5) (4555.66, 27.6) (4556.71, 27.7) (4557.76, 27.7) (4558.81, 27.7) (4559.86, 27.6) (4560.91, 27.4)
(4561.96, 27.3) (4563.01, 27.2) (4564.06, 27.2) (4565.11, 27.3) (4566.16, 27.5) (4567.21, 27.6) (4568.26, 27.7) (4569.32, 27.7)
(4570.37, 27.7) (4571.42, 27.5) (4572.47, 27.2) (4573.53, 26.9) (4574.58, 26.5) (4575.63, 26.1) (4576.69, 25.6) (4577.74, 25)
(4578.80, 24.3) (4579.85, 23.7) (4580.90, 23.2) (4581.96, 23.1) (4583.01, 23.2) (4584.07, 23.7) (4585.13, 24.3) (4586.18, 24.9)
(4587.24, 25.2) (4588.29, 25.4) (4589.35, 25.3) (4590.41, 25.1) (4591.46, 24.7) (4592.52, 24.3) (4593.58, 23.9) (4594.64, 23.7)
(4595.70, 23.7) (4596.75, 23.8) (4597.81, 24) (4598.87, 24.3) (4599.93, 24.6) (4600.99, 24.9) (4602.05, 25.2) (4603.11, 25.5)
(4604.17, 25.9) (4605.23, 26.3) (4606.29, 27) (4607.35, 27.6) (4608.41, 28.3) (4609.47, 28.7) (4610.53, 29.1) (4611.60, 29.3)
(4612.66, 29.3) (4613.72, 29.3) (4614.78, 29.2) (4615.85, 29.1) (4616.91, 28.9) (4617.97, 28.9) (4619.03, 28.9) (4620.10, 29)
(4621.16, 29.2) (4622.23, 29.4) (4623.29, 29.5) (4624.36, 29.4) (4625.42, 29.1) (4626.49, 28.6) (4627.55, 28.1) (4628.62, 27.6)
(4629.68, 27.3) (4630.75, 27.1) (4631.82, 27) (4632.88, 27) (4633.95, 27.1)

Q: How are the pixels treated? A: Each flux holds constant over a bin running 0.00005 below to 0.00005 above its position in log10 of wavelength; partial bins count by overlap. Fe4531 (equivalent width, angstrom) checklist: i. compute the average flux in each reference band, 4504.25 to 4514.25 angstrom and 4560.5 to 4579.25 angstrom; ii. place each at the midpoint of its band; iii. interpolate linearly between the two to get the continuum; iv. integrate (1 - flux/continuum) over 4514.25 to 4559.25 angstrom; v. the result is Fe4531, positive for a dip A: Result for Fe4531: 1.8 angstrom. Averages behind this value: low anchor 26.1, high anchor 26.9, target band 25.4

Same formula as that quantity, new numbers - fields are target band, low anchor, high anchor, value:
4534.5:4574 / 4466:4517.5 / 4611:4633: 1.2 angstrom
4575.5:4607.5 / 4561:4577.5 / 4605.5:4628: 3.7 angstrom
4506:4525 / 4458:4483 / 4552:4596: -1.1 angstrom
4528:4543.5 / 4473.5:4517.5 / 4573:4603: 1.0 angstrom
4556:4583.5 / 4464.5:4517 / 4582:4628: -0.3 angstrom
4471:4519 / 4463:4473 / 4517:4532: 0.8 angstrom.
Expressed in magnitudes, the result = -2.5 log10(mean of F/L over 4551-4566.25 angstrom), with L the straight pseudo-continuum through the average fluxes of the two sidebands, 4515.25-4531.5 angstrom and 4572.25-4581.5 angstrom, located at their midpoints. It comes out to -0.08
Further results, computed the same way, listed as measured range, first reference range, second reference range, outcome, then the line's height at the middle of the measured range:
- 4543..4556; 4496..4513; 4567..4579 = 0.02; 26.6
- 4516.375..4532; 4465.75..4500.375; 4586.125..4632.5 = -0.02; 25.4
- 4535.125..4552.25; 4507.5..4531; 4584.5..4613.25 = 0.06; 25.9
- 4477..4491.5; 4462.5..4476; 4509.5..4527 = 0.09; 25.6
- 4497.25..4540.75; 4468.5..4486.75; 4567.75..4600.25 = -0.05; 24.4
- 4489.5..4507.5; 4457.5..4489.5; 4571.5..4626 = -0.07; 24.5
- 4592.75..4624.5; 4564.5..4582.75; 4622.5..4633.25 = 0.01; 27.4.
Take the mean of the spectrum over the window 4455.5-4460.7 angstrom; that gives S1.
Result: 22.7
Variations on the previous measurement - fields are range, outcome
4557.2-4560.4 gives 27.7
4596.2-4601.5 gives 24.3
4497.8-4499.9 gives 26.3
